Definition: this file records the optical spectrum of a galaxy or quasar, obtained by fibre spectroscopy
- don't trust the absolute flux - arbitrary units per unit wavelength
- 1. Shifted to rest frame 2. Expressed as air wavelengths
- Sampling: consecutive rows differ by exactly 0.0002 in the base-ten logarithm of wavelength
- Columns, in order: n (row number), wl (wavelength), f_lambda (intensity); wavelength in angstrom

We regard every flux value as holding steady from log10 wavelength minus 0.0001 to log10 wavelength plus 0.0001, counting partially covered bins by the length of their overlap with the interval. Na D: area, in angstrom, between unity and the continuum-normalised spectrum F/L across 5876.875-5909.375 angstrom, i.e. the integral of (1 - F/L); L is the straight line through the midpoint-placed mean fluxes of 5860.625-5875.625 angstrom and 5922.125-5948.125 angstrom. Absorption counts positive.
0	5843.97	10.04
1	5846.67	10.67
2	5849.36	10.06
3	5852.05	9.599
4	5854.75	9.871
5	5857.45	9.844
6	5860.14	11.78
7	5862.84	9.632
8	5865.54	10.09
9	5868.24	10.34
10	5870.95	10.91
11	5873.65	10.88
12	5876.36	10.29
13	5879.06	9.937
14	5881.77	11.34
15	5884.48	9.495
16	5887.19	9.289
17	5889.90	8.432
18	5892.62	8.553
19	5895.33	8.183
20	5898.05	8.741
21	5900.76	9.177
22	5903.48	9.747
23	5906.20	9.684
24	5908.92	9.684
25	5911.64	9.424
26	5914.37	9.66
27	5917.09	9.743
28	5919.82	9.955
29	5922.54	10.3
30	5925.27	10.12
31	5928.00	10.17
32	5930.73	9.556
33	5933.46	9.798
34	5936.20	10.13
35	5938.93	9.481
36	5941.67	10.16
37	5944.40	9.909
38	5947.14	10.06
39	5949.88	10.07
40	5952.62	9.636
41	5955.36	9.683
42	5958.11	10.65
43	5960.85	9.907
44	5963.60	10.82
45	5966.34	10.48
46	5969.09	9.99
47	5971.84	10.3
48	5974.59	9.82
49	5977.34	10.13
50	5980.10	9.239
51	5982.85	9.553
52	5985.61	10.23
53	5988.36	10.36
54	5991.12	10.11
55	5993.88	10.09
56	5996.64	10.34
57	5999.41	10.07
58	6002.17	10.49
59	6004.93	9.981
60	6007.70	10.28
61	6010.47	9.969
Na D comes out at 2.8 angstrom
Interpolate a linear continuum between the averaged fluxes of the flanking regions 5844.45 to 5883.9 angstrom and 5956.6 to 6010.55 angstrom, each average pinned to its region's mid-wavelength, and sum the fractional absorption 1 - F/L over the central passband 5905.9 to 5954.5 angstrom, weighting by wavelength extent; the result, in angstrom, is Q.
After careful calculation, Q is 1.8 angstrom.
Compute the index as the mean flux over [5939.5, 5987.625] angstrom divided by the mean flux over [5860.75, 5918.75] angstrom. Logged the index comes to 1.0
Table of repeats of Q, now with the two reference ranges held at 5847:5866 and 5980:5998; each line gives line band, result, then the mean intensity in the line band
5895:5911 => 1.33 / 9.28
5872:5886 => -0.34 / 10.4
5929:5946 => 0.41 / 9.85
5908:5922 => 0.53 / 9.73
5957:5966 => -0.35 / 10.5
